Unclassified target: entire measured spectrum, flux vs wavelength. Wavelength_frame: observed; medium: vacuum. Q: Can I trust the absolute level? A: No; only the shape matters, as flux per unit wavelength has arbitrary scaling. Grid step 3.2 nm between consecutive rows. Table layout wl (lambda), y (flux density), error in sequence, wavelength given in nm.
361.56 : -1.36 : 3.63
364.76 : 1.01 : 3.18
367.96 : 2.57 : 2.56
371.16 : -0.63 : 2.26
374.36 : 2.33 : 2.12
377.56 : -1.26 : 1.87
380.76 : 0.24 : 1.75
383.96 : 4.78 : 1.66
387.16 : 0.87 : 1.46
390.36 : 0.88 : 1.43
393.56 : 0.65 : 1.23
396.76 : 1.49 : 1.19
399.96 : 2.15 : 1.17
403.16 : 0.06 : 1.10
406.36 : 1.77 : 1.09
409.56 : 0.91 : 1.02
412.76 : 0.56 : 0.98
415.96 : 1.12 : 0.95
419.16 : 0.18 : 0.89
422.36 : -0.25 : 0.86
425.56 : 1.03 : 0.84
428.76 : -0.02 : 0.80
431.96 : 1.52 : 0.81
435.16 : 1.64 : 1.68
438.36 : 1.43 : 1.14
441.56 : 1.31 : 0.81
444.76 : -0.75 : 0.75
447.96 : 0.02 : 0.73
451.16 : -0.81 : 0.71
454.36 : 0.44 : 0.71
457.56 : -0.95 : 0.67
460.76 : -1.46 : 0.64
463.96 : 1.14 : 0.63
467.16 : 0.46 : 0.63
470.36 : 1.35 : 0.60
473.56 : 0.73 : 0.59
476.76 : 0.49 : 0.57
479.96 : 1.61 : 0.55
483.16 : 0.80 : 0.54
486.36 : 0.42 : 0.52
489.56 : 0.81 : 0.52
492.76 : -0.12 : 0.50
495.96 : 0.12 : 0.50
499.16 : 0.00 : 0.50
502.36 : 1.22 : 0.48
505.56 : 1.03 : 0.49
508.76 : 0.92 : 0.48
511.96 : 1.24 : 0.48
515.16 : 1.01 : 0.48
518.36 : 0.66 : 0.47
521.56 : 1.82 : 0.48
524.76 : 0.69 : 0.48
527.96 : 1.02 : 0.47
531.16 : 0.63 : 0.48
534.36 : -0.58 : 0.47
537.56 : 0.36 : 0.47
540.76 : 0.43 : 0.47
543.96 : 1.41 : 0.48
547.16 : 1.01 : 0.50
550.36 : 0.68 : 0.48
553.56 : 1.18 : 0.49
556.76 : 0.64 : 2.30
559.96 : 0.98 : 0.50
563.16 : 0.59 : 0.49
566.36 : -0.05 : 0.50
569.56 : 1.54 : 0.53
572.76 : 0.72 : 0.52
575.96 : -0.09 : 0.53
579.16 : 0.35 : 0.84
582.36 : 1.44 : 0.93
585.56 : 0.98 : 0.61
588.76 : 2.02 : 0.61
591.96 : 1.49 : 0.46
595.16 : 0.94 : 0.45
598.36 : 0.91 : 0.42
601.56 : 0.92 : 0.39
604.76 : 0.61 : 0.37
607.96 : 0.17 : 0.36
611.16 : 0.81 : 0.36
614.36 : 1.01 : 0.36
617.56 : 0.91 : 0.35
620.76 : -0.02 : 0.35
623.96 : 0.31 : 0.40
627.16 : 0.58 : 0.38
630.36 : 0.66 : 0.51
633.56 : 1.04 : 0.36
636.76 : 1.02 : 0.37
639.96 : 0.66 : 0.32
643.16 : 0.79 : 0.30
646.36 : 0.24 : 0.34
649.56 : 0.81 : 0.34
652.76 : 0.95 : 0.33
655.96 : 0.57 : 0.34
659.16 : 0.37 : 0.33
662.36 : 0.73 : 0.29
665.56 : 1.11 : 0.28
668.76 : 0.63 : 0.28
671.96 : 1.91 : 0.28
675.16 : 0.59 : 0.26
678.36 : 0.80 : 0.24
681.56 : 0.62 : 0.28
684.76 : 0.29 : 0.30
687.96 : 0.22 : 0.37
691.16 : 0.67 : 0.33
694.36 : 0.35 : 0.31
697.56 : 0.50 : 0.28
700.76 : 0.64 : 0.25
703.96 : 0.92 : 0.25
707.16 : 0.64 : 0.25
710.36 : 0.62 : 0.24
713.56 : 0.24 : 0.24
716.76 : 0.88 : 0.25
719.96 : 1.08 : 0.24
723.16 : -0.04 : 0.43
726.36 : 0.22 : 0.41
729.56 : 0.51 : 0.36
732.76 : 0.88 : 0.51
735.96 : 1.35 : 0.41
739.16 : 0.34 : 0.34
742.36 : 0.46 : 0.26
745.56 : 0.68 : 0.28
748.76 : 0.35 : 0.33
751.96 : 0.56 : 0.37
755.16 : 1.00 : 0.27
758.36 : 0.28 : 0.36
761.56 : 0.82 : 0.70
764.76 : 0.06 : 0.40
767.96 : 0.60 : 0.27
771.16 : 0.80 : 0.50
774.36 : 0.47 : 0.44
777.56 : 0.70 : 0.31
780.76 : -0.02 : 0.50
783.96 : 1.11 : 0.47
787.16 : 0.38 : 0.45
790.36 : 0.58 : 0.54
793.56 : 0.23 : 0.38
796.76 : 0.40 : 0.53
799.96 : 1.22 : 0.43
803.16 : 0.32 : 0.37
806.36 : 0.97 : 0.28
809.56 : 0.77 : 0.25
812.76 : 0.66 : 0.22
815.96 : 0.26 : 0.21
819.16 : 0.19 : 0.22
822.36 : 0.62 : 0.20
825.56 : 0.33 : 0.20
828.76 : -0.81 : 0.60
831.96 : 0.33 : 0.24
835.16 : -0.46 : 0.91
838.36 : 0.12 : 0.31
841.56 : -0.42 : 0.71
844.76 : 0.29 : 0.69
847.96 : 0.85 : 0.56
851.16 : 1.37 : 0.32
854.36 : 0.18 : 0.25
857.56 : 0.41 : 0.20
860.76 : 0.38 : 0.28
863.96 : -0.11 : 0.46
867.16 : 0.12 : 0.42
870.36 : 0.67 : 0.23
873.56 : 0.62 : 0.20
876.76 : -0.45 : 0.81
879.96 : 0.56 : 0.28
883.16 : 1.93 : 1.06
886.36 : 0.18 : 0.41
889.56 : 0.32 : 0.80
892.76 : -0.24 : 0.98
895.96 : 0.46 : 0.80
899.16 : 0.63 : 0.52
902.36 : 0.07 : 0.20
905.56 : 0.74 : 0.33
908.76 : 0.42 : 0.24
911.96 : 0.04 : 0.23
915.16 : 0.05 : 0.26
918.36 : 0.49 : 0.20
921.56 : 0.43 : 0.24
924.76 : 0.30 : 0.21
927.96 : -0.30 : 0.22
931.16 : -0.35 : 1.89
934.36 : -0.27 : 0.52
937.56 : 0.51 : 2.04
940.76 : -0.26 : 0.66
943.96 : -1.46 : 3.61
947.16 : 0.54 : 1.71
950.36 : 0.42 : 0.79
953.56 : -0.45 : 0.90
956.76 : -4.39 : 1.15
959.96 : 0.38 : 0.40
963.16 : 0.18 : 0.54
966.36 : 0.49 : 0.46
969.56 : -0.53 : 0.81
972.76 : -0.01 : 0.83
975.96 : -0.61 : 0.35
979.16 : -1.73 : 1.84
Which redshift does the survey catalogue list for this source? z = 0.344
